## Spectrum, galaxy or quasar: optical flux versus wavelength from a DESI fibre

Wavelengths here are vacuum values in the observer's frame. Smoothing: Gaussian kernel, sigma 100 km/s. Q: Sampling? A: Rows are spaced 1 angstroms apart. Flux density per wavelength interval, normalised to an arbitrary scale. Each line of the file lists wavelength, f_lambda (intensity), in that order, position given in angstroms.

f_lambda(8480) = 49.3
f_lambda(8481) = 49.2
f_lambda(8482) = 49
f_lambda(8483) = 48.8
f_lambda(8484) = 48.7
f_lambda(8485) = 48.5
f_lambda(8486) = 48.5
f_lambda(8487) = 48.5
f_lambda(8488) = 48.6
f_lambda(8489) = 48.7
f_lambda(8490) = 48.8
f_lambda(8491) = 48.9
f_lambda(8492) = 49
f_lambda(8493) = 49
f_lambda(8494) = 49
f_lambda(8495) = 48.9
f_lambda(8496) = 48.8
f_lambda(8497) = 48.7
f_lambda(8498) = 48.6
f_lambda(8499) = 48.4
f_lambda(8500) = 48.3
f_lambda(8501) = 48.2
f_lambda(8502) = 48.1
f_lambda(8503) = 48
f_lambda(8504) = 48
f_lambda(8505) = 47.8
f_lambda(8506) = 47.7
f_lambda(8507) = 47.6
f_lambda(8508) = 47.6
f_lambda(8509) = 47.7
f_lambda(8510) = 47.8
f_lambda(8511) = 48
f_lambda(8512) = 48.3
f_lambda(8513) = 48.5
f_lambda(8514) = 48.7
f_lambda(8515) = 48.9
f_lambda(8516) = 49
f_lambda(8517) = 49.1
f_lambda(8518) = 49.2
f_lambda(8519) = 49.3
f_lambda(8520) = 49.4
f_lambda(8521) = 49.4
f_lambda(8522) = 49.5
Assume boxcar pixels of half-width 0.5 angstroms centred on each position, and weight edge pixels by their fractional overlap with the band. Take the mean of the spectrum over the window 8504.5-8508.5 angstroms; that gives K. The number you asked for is 47.7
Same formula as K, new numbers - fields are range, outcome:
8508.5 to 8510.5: 47.8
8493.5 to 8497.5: 48.9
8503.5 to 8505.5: 47.9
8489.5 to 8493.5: 48.9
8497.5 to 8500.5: 48.4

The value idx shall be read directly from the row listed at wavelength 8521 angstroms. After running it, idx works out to 49.4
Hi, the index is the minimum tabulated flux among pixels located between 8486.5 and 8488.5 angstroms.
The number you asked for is 48.5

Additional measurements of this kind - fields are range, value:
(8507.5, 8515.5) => 47.6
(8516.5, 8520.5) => 49.1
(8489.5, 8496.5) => 48.8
